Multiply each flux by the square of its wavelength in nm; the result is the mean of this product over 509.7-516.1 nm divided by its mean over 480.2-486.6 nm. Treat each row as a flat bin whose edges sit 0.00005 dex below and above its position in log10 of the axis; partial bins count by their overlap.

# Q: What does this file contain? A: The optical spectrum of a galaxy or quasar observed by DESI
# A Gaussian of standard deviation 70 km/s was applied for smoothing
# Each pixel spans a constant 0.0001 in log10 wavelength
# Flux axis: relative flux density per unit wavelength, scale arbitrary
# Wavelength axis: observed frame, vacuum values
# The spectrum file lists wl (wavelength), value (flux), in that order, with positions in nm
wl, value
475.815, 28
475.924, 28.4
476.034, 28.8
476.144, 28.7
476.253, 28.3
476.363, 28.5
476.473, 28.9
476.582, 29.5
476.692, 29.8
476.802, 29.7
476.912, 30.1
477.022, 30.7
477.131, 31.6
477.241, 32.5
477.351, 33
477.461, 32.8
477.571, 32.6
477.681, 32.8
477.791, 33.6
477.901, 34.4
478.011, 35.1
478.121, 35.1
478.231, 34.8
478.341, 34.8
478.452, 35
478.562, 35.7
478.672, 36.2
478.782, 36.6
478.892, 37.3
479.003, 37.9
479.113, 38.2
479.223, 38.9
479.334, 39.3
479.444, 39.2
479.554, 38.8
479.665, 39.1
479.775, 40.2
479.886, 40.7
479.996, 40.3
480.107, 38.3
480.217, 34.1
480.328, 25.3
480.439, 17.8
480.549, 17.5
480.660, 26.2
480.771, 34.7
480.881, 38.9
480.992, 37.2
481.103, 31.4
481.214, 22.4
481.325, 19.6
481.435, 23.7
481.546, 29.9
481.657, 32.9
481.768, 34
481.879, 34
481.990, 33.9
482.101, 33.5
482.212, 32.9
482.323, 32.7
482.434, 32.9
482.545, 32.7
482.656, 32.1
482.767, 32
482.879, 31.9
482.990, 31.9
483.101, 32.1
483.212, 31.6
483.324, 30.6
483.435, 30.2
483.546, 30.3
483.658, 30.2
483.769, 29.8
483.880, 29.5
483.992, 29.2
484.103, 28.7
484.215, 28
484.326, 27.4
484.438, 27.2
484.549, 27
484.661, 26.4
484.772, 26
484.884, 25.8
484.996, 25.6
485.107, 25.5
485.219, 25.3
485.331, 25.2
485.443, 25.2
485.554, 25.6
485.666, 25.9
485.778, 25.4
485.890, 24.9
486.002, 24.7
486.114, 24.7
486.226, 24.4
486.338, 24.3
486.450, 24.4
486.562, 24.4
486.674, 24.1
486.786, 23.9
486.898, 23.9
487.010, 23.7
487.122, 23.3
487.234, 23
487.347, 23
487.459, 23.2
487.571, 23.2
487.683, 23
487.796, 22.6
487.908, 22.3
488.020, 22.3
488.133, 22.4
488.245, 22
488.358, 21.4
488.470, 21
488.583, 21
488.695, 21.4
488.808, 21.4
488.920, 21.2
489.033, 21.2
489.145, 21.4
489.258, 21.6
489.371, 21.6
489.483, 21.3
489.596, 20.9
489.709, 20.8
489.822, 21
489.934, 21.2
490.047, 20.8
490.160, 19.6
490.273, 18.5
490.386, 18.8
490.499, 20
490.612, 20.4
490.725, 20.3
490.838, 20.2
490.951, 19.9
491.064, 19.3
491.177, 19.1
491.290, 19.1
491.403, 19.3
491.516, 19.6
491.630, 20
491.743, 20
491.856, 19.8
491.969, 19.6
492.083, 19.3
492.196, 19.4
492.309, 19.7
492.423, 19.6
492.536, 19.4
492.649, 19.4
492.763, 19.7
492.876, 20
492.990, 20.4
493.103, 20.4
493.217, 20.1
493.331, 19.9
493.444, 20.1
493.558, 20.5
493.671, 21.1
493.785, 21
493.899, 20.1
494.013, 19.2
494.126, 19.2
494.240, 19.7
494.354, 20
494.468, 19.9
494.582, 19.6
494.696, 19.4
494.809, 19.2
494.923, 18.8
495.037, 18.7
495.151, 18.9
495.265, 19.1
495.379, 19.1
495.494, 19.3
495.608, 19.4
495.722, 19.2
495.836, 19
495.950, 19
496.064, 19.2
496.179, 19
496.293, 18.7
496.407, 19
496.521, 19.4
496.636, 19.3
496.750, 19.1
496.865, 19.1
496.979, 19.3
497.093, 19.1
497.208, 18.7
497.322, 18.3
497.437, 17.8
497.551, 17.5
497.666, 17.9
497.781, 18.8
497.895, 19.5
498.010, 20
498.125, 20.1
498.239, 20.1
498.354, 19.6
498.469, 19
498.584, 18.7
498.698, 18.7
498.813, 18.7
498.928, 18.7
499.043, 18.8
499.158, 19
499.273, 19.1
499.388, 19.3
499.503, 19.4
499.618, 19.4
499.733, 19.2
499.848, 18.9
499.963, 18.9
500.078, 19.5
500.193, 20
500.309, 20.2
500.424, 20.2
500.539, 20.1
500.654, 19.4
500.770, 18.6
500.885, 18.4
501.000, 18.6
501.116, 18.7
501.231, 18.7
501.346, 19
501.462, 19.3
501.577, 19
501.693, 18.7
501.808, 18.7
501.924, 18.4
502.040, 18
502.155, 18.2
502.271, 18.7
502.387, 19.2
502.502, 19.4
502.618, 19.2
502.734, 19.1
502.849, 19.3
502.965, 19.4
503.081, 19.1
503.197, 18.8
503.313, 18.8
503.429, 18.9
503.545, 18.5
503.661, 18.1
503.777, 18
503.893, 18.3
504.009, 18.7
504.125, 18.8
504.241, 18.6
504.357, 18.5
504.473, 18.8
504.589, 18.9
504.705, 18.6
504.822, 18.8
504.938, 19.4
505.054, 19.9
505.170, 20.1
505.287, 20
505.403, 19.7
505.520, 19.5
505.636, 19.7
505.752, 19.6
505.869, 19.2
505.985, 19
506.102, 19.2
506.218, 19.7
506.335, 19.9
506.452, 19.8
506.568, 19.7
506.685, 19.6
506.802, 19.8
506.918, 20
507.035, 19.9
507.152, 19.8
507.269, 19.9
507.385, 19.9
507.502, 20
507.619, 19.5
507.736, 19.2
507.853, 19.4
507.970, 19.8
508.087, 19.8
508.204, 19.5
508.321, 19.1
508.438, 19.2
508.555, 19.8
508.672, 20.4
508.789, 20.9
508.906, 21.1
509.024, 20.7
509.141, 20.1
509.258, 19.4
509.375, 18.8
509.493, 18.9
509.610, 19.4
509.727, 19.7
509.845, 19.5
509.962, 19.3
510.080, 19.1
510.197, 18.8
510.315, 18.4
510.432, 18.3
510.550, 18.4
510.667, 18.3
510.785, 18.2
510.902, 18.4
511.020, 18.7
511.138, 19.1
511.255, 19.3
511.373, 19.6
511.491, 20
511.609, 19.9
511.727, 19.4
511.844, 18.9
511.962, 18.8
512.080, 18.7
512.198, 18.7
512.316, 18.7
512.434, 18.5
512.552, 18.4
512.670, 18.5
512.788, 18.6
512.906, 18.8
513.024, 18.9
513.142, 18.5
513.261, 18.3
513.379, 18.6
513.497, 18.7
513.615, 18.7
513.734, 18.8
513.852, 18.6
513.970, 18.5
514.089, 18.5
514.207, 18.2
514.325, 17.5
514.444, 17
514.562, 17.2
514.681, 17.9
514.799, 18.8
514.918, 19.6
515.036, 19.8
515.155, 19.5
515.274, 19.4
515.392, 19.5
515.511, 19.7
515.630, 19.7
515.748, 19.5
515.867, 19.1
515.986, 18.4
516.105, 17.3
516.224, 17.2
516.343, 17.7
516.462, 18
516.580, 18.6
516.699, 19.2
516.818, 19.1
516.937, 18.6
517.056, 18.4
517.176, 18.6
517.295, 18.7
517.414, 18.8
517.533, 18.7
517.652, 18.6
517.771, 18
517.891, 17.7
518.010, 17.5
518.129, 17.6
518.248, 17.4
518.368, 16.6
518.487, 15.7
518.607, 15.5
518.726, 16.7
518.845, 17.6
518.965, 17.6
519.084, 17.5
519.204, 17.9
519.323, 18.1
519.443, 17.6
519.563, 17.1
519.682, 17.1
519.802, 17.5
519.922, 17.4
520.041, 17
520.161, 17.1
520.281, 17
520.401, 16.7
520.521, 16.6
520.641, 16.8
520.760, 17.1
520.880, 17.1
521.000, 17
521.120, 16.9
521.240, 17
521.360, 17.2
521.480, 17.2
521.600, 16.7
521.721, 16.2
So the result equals 0.7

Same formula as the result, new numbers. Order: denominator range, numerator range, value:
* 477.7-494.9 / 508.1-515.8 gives 0.81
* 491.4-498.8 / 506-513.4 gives 1.05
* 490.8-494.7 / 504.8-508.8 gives 1.05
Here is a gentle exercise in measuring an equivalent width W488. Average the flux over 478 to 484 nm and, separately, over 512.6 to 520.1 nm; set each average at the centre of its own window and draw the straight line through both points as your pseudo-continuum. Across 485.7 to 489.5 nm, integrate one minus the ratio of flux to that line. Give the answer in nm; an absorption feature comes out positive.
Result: 0.92 nm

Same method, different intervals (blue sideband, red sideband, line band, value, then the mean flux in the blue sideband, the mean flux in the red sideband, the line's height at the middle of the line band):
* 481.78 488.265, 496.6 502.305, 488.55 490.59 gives 0.32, 27.2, 19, 24.6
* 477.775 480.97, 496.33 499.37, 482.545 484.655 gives 0.09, 35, 19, 31.3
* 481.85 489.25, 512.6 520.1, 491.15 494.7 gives 0.66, 26.3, 18.2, 24.4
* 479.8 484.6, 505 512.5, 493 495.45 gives 0.56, 30.7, 19.4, 25.6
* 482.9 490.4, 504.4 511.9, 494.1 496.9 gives 0.40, 24.5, 19.4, 22.4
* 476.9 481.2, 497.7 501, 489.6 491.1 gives 0.34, 34.3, 19.3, 25.9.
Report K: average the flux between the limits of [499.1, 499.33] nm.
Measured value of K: 19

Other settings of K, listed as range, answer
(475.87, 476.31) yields 28.5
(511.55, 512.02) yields 19.3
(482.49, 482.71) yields 32.4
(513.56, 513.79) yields 18.7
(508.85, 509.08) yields 20.8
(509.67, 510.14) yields 19.4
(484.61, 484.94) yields 26.1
